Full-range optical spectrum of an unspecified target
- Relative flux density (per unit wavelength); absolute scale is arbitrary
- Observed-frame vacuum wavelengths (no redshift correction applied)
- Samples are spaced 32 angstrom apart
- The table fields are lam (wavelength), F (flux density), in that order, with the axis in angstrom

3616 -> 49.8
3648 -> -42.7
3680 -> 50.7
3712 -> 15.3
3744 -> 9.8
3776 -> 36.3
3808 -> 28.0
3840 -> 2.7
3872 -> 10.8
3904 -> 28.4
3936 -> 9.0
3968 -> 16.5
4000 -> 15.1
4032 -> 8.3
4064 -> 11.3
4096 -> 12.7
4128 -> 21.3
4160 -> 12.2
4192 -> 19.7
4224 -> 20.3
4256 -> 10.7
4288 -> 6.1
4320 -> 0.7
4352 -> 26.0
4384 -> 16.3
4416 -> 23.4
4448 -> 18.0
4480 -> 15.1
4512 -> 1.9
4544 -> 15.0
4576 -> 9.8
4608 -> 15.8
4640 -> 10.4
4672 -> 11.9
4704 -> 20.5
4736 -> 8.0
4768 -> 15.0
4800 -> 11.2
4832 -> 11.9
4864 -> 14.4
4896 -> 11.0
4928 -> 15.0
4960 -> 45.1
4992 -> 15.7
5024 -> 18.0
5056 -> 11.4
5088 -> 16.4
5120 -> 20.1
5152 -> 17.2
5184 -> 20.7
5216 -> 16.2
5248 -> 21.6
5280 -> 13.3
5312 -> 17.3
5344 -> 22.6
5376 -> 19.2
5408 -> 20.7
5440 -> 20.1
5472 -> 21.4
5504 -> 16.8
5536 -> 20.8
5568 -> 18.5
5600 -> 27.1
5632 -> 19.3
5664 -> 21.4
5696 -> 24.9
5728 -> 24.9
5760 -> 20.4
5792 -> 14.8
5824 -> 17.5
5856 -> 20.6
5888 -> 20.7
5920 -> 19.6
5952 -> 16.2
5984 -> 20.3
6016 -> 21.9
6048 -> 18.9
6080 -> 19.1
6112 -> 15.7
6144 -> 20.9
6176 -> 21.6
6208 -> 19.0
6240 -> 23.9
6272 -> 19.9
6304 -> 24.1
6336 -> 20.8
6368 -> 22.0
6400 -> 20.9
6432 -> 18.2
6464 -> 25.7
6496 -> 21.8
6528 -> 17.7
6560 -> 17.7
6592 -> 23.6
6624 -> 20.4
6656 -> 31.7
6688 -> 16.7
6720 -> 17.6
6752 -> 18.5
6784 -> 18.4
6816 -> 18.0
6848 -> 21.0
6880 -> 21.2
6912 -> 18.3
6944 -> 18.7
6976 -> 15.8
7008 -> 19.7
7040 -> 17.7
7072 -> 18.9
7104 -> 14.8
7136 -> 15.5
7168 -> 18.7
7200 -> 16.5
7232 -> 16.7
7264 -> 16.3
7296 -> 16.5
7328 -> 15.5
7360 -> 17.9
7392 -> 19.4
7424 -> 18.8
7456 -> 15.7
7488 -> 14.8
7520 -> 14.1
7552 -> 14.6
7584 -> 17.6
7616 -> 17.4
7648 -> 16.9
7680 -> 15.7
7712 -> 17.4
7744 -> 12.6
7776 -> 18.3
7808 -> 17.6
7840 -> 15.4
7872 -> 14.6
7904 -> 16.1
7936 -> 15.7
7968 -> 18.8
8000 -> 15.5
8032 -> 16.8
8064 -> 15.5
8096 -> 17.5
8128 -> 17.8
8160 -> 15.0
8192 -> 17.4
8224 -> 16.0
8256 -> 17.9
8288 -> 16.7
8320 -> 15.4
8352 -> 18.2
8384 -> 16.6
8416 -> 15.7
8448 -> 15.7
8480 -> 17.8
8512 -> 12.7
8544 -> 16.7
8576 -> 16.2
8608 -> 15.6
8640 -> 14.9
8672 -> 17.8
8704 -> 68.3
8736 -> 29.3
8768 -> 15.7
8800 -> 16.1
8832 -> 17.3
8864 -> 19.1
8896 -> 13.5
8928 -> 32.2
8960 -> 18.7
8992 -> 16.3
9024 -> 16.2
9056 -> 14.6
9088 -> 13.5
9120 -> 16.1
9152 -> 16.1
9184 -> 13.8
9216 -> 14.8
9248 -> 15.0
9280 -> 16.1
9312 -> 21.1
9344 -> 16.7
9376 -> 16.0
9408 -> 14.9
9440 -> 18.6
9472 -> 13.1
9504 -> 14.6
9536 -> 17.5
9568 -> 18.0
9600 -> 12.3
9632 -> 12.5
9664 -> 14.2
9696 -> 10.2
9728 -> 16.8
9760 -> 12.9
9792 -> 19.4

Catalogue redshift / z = 0.328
